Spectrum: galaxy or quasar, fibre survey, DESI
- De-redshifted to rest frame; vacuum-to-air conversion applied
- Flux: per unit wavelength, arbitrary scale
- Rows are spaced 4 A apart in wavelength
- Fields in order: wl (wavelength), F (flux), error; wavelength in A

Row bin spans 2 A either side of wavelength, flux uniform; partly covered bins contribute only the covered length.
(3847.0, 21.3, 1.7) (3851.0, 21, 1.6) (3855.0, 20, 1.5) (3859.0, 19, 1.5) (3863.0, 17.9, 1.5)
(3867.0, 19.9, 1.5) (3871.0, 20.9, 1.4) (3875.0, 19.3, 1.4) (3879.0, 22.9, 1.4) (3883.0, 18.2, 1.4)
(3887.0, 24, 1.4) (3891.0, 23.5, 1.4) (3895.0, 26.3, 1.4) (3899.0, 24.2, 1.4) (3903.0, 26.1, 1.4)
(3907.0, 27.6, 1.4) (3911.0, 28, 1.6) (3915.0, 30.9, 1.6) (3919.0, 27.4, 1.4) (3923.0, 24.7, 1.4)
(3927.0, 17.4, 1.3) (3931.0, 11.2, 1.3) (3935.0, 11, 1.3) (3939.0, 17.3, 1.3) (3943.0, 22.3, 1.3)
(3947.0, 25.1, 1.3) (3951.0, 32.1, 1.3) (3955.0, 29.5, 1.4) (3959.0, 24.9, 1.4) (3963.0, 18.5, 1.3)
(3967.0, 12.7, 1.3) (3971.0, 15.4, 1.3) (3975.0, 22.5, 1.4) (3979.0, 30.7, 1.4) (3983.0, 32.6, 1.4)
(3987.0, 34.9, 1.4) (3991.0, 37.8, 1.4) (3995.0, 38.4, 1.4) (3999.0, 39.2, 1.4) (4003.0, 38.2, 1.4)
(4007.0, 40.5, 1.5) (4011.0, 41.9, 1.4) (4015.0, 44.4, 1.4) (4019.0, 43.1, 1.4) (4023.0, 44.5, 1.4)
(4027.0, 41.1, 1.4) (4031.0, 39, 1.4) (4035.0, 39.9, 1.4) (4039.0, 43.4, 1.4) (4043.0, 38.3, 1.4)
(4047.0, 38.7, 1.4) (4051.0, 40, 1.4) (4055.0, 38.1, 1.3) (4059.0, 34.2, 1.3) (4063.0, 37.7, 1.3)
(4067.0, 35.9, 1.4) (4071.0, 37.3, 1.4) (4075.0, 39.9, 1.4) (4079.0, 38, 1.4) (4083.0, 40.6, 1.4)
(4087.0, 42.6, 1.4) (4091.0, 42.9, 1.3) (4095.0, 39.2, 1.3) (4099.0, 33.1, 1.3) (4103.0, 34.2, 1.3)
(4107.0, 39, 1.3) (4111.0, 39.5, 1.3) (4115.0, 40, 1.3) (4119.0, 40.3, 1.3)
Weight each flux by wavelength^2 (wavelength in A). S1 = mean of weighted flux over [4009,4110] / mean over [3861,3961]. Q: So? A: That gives 1.9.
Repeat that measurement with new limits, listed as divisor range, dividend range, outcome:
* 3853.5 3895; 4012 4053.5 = 2.14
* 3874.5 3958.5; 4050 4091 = 1.78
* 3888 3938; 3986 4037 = 1.84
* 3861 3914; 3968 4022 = 1.60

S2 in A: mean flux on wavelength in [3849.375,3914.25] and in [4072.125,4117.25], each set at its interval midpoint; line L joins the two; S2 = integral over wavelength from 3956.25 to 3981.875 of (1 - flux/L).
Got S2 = 6.9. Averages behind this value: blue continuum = 22.6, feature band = 21.4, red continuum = 39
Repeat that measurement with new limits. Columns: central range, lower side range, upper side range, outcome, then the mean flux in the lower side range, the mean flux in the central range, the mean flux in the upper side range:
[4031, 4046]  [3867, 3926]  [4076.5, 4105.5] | -2.3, 24.3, 40.2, 38.7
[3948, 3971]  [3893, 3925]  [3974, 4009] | 6.5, 26.9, 22.9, 35.3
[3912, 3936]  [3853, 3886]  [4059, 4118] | 3.1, 19.9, 21.1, 38.4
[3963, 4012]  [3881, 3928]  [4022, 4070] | 3.4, 25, 31.3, 39.1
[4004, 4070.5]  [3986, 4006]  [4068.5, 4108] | -2.9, 38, 40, 38.6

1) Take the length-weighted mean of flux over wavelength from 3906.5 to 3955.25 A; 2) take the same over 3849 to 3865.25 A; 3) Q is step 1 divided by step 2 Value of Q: 1.18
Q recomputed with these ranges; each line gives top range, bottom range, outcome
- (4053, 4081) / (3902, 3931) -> 1.49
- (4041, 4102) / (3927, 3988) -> 1.72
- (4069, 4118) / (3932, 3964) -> 1.74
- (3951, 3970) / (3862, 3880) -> 1.10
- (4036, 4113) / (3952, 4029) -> 1.16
